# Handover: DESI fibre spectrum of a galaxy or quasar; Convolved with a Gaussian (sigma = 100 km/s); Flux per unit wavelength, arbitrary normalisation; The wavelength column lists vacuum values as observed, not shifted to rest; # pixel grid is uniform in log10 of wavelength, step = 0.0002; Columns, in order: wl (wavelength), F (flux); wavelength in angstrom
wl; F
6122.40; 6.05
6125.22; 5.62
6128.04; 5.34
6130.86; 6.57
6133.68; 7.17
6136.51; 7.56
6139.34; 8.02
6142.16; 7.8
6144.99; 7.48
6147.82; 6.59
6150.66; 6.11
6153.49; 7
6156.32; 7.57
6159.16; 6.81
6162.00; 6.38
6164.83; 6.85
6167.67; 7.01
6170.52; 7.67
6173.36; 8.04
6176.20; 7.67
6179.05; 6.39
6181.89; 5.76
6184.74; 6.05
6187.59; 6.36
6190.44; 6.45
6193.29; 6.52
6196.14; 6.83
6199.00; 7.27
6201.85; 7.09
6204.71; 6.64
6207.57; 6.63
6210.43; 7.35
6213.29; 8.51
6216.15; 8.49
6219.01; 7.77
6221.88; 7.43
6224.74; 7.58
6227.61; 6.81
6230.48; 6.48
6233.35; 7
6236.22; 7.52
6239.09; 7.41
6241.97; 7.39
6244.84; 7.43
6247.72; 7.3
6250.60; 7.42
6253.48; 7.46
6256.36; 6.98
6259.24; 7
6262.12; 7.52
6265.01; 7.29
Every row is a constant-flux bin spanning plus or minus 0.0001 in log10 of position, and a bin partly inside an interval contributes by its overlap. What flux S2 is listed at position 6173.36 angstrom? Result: 8.04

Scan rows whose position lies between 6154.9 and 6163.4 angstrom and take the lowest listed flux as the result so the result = 6.38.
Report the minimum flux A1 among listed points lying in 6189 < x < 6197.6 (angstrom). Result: 6.45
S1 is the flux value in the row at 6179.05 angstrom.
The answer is 6.39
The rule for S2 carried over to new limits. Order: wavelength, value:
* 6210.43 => 7.35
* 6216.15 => 8.49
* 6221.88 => 7.43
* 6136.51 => 7.56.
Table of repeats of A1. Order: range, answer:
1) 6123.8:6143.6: 5.34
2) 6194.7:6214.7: 6.63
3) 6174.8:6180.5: 6.39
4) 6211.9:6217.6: 8.49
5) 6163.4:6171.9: 6.85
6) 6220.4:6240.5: 6.48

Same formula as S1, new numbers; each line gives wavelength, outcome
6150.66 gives 6.11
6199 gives 7.27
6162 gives 6.38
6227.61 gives 6.81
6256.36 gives 6.98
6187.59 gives 6.36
